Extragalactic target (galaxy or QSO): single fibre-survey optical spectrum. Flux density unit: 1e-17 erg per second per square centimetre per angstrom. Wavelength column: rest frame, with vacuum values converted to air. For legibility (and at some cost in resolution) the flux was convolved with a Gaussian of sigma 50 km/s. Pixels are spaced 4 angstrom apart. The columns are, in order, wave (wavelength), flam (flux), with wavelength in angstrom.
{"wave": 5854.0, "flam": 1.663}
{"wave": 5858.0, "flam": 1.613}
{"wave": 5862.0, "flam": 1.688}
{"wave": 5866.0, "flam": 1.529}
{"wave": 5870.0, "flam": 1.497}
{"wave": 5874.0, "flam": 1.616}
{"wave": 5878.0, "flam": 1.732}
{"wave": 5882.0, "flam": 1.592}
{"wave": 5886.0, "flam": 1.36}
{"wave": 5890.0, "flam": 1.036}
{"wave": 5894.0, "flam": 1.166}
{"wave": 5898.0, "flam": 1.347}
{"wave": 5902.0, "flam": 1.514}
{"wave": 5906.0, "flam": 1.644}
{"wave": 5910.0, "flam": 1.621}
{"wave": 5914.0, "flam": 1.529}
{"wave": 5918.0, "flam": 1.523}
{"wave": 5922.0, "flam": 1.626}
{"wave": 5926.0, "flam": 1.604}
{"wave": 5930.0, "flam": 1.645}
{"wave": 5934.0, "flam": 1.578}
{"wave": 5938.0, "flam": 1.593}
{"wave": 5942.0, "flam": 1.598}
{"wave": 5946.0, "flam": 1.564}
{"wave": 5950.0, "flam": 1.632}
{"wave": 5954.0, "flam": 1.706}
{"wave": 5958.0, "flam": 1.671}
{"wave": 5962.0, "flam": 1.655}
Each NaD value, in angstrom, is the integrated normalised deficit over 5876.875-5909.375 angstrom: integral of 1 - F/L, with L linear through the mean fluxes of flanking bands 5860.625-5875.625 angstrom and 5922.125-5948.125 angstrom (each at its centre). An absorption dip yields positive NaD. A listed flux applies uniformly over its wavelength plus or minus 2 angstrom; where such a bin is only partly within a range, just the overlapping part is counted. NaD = 3.31 angstrom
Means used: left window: 1.58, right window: 1.6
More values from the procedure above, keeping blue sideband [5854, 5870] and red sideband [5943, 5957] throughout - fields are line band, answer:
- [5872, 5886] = 0.0 angstrom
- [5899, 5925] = 0.8 angstrom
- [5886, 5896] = 2.9 angstrom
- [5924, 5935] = 0.1 angstrom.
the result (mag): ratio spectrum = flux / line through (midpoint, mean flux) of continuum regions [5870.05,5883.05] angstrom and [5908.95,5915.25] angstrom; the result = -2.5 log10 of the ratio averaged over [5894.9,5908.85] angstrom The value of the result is 0.08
